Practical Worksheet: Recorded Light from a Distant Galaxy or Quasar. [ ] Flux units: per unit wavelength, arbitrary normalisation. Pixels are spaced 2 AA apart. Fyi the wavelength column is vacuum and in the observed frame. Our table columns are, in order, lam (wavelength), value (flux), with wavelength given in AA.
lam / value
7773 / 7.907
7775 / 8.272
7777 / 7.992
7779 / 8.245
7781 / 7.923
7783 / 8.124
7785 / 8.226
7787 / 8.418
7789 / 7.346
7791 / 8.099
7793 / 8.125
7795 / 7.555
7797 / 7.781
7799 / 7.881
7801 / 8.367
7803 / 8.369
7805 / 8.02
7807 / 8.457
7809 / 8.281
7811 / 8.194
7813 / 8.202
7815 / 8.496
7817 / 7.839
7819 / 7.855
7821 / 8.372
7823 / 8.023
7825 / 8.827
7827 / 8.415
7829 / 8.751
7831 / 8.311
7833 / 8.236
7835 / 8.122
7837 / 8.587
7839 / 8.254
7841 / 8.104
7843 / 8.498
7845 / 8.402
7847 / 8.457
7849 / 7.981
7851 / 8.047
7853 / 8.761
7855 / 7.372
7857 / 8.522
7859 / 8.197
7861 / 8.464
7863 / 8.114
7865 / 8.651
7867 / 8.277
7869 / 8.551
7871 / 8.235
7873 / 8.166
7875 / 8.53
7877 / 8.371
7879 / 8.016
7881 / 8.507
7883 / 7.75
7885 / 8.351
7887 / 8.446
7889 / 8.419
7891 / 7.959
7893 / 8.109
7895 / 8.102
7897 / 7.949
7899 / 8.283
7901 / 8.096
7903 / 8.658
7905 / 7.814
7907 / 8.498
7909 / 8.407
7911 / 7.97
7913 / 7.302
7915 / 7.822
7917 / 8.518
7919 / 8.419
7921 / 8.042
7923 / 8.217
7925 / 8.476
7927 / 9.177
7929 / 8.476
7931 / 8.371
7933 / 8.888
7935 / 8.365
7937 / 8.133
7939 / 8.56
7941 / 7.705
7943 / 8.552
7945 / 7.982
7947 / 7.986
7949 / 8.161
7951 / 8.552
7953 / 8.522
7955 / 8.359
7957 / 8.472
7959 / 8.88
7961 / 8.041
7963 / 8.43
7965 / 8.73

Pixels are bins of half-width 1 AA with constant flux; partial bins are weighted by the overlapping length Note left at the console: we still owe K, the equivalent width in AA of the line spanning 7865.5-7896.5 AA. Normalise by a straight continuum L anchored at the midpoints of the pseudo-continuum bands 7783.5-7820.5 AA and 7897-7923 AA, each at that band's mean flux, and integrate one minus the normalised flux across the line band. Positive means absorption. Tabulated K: -0.47 AA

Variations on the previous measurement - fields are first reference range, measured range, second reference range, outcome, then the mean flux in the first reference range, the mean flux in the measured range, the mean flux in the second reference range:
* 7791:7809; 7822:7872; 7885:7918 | -1.3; 8.08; 8.33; 8.15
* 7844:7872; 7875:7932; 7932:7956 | 0.4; 8.29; 8.24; 8.31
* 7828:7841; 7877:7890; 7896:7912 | 0.0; 8.36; 8.26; 8.21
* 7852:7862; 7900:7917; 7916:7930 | 0.7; 8.26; 8.1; 8.47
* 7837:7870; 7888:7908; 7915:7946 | 0.4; 8.3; 8.19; 8.37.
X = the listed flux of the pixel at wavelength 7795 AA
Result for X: 7.555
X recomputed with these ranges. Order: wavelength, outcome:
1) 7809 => 8.281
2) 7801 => 8.367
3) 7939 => 8.56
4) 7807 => 8.457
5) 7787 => 8.418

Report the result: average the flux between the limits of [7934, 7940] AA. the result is 8.35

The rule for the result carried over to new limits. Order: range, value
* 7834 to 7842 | 8.27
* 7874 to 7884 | 8.23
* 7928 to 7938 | 8.45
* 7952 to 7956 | 8.44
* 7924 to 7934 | 8.68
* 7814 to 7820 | 8.06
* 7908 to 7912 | 8.19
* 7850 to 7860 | 8.18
